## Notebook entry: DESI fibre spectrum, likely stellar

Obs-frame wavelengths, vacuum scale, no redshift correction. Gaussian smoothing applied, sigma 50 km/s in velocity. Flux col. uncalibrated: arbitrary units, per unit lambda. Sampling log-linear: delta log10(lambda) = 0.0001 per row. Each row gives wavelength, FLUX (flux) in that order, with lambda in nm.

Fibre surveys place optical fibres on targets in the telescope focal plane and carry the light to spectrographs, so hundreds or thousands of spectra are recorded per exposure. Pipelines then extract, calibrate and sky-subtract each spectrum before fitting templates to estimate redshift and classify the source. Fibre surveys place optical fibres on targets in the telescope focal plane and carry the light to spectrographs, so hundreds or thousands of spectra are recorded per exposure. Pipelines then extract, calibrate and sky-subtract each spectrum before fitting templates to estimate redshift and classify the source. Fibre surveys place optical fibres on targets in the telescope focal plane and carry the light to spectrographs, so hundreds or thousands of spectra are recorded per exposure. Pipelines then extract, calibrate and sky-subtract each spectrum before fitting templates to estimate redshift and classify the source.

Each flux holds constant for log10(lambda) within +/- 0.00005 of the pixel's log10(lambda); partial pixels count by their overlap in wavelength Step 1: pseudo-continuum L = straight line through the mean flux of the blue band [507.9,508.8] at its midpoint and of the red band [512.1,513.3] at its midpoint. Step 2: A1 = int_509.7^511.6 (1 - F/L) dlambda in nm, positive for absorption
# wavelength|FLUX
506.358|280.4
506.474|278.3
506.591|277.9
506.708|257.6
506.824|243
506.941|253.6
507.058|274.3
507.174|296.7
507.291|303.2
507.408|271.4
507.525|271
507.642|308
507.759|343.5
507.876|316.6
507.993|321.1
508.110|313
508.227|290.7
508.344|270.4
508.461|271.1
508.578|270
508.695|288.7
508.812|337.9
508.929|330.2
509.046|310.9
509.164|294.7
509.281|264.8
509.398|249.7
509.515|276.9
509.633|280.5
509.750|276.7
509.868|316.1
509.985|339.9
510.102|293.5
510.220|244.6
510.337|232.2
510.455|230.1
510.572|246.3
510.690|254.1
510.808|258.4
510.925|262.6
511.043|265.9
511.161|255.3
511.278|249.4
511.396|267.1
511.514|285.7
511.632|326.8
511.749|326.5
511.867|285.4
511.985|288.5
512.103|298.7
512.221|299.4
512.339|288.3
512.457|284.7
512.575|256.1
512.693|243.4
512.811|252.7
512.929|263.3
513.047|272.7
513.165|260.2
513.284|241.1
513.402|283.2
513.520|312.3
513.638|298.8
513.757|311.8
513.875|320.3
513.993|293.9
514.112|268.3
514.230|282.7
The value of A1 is 0.08 nm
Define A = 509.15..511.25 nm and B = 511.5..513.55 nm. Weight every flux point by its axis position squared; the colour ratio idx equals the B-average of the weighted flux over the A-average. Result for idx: 1.1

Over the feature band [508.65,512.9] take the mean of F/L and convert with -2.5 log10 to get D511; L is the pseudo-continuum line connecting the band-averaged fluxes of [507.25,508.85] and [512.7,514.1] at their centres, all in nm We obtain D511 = 0.04 mag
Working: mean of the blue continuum 298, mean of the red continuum 281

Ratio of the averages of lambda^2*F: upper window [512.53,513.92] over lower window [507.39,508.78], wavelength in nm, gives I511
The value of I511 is 0.95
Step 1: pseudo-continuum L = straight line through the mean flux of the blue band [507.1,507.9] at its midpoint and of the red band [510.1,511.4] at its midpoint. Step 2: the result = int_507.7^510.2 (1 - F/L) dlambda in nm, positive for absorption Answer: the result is -0.16 nm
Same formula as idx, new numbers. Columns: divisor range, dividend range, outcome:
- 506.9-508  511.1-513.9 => 0.97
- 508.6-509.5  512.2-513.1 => 0.92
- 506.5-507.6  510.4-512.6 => 1.03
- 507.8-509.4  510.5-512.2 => 0.94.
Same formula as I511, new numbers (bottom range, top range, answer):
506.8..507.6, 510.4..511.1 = 0.93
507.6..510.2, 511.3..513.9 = 0.97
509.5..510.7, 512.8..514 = 1.05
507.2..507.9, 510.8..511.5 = 0.88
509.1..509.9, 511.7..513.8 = 1.02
